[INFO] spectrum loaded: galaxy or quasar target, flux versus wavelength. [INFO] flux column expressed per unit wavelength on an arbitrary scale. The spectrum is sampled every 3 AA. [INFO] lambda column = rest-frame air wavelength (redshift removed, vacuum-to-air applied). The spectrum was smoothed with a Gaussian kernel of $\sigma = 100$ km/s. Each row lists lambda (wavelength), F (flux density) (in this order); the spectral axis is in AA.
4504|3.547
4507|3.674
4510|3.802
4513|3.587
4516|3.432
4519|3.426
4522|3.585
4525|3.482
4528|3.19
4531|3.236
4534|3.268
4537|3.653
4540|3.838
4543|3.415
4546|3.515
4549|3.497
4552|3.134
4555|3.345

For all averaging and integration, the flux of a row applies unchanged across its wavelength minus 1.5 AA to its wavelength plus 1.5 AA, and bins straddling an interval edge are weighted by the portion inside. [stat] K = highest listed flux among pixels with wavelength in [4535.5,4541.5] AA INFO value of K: 3.838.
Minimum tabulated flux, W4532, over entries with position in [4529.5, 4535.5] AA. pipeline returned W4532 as 3.236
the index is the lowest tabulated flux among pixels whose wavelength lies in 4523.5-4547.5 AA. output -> 3.19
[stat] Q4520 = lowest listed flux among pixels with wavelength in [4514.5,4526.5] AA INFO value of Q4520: 3.426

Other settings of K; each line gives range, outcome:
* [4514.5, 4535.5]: 3.585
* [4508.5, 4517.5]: 3.802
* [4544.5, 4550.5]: 3.515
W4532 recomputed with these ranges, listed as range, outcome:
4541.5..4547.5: 3.415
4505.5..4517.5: 3.432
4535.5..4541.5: 3.653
